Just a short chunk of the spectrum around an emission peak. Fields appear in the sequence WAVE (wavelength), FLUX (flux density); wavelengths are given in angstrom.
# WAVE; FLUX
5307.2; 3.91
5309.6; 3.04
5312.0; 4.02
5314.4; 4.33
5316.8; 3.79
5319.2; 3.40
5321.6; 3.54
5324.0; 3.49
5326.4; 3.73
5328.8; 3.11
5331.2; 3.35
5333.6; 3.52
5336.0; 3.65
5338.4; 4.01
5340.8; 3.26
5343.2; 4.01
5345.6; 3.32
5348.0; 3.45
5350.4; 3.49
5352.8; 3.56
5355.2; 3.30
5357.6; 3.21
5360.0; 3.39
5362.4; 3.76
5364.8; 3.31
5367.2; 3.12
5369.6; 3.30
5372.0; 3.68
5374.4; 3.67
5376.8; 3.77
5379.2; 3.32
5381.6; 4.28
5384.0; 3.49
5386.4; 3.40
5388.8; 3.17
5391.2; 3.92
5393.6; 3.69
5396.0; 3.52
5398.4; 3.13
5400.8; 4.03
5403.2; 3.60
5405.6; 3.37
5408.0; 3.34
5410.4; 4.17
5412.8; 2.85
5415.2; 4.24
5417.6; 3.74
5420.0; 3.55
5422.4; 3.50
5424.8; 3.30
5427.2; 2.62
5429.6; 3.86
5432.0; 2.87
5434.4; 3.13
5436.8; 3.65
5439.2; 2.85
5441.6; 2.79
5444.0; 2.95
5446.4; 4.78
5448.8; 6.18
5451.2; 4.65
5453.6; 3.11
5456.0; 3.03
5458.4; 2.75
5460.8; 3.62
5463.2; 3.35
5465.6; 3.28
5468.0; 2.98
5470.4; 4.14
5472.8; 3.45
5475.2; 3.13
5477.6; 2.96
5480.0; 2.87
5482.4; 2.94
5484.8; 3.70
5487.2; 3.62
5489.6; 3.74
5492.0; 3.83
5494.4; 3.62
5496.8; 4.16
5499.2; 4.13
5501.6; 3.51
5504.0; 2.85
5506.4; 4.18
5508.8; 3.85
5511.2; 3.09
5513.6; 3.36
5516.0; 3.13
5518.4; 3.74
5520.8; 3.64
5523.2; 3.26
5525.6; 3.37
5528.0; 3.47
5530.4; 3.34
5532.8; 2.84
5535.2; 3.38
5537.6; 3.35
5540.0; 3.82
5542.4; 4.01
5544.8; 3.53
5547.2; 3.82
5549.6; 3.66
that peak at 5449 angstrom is Hbeta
